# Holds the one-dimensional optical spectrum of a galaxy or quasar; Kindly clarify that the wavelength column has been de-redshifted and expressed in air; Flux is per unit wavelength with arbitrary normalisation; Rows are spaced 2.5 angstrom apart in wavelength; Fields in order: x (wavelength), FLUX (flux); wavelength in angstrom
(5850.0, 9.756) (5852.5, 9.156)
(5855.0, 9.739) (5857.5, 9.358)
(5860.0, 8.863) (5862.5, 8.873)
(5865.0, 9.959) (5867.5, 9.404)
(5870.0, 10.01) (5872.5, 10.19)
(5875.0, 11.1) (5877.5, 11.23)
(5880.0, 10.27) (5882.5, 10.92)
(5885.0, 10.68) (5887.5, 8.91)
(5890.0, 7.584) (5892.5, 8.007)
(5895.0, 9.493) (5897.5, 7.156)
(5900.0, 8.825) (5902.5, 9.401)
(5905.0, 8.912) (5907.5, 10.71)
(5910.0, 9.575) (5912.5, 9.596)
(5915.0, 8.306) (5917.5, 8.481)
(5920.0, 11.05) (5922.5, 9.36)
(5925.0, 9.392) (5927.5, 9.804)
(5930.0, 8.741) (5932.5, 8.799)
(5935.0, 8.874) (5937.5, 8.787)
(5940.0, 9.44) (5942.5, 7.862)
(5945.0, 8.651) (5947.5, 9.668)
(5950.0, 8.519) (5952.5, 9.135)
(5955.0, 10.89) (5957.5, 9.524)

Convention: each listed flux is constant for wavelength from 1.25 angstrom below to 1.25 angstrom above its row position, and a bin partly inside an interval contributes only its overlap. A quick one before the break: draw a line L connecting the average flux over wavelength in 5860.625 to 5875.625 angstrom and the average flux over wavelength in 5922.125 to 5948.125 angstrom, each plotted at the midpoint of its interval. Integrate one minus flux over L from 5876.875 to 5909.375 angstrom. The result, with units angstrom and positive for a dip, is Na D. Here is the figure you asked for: 0.6 angstrom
